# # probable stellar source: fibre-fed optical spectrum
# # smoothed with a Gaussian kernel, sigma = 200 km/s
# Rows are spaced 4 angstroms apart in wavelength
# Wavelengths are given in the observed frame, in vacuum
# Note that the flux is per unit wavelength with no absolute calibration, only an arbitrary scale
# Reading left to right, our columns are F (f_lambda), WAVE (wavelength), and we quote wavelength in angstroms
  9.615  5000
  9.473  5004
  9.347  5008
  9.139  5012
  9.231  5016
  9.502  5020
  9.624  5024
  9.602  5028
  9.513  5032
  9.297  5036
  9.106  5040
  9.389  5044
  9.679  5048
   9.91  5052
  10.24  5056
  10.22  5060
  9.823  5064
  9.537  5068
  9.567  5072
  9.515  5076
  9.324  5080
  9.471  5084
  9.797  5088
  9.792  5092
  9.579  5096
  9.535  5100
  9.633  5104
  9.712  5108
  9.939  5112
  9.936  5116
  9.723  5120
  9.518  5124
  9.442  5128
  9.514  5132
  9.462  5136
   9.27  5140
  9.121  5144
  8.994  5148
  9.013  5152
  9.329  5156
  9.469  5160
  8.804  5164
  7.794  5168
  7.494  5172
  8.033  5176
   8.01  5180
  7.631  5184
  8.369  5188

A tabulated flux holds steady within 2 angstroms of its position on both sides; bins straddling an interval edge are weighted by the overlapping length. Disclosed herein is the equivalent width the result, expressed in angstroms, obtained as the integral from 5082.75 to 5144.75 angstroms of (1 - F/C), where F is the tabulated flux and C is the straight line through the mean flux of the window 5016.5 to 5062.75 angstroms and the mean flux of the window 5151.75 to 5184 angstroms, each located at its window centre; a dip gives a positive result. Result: -4.7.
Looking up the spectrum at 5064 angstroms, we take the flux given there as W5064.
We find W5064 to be 9.823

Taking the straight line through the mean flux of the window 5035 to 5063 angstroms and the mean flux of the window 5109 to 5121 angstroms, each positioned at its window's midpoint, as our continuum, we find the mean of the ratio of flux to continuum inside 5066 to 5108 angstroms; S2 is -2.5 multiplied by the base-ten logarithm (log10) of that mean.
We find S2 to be 0.02 mag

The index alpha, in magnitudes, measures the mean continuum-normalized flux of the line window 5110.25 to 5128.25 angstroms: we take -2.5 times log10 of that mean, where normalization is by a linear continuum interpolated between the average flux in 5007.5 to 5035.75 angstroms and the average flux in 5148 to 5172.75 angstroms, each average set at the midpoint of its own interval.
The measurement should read -0.09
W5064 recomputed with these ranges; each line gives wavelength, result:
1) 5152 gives 9.013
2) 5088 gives 9.797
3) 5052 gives 9.91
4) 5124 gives 9.518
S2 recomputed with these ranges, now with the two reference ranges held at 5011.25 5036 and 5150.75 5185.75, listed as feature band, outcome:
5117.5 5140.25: -0.10 mag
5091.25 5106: -0.09 mag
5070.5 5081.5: -0.05 mag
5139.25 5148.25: -0.07 mag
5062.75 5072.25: -0.06 mag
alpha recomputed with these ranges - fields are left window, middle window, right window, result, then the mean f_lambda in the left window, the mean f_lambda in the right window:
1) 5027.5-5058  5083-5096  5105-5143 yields -0.010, 9.59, 9.6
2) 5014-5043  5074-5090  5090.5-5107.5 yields 0.006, 9.41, 9.64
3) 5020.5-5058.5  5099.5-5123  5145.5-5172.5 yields -0.074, 9.6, 8.77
